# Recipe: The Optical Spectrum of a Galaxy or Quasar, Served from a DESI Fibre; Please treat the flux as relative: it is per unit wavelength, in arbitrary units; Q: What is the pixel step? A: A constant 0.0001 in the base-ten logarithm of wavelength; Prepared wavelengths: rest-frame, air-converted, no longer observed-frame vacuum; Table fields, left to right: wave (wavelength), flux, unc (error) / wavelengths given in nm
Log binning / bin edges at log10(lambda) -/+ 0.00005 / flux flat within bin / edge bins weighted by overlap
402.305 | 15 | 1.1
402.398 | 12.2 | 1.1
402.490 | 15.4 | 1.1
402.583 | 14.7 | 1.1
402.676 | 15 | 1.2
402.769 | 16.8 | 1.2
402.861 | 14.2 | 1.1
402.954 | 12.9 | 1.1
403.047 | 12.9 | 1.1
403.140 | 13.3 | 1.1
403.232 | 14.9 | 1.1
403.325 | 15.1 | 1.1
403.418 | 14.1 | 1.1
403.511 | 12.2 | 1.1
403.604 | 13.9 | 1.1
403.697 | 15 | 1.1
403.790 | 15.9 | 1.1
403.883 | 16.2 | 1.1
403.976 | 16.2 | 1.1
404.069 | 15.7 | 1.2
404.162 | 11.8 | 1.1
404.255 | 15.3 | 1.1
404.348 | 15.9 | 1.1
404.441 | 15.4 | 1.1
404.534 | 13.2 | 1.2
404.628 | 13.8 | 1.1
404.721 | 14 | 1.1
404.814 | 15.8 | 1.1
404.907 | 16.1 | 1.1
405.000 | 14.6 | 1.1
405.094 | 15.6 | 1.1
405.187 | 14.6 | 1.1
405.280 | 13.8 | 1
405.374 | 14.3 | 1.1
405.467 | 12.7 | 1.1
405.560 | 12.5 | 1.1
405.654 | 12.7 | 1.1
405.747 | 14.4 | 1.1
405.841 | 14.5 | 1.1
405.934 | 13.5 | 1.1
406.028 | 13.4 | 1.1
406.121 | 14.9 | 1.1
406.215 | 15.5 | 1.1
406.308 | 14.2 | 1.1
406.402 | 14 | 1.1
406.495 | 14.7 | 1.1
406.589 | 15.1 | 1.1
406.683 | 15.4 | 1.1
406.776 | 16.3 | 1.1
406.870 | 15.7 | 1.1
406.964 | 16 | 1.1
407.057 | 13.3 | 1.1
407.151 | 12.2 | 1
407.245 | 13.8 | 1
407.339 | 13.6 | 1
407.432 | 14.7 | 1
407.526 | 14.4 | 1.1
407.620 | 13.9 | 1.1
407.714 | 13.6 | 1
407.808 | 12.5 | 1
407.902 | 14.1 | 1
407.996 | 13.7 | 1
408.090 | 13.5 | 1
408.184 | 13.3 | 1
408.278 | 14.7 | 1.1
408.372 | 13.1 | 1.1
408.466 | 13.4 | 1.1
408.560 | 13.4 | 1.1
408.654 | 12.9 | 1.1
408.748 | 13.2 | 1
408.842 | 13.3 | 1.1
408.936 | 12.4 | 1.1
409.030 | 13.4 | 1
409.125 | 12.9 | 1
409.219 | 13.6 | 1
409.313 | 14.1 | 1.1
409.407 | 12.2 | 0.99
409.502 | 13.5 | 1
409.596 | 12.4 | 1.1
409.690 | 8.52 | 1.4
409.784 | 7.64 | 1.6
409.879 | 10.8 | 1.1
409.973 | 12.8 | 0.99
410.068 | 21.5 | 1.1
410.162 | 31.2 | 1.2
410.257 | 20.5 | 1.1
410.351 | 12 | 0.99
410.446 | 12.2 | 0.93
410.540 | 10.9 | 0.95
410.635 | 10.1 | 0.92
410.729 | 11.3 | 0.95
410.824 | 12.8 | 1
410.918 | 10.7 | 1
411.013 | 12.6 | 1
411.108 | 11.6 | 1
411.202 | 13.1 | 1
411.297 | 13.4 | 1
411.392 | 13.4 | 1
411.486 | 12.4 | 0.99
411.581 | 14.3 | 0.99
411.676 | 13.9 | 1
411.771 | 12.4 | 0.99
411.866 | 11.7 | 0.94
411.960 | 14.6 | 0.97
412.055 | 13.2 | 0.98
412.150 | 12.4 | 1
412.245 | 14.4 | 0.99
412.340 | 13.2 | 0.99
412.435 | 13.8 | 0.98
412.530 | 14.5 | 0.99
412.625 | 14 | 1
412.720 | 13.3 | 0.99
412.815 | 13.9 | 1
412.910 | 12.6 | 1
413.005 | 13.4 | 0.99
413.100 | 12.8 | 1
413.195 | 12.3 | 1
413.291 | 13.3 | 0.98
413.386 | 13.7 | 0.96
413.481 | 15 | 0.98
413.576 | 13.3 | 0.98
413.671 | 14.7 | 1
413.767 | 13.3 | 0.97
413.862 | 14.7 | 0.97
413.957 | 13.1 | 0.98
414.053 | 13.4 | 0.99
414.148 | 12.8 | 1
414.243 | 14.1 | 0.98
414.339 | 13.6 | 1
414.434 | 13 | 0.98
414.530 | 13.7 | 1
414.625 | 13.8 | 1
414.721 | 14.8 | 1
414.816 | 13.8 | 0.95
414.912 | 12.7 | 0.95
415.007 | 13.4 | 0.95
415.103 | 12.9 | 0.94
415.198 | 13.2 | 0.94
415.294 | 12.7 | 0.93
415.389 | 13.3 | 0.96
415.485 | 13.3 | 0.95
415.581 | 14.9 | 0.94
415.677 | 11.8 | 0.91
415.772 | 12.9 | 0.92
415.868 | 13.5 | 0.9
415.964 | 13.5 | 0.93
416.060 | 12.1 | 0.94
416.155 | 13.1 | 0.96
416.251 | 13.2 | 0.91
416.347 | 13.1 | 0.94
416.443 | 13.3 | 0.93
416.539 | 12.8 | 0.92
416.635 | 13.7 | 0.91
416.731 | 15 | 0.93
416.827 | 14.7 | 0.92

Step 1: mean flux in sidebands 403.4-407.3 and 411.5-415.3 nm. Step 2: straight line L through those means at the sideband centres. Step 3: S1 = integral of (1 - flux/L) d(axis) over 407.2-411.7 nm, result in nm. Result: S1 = 0.16 nm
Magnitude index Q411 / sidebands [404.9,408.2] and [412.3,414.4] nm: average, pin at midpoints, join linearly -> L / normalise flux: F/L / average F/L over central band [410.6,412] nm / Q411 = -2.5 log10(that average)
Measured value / 0.10 mag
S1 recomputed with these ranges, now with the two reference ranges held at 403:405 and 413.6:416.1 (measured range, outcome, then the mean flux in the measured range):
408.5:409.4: 0.06 nm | 13.2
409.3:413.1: 0.11 nm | 13.4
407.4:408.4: 0.03 nm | 13.8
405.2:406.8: 0.02 nm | 14.2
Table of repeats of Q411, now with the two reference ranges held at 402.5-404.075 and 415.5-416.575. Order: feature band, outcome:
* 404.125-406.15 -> 0.01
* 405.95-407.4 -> -0.02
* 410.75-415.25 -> 0.01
